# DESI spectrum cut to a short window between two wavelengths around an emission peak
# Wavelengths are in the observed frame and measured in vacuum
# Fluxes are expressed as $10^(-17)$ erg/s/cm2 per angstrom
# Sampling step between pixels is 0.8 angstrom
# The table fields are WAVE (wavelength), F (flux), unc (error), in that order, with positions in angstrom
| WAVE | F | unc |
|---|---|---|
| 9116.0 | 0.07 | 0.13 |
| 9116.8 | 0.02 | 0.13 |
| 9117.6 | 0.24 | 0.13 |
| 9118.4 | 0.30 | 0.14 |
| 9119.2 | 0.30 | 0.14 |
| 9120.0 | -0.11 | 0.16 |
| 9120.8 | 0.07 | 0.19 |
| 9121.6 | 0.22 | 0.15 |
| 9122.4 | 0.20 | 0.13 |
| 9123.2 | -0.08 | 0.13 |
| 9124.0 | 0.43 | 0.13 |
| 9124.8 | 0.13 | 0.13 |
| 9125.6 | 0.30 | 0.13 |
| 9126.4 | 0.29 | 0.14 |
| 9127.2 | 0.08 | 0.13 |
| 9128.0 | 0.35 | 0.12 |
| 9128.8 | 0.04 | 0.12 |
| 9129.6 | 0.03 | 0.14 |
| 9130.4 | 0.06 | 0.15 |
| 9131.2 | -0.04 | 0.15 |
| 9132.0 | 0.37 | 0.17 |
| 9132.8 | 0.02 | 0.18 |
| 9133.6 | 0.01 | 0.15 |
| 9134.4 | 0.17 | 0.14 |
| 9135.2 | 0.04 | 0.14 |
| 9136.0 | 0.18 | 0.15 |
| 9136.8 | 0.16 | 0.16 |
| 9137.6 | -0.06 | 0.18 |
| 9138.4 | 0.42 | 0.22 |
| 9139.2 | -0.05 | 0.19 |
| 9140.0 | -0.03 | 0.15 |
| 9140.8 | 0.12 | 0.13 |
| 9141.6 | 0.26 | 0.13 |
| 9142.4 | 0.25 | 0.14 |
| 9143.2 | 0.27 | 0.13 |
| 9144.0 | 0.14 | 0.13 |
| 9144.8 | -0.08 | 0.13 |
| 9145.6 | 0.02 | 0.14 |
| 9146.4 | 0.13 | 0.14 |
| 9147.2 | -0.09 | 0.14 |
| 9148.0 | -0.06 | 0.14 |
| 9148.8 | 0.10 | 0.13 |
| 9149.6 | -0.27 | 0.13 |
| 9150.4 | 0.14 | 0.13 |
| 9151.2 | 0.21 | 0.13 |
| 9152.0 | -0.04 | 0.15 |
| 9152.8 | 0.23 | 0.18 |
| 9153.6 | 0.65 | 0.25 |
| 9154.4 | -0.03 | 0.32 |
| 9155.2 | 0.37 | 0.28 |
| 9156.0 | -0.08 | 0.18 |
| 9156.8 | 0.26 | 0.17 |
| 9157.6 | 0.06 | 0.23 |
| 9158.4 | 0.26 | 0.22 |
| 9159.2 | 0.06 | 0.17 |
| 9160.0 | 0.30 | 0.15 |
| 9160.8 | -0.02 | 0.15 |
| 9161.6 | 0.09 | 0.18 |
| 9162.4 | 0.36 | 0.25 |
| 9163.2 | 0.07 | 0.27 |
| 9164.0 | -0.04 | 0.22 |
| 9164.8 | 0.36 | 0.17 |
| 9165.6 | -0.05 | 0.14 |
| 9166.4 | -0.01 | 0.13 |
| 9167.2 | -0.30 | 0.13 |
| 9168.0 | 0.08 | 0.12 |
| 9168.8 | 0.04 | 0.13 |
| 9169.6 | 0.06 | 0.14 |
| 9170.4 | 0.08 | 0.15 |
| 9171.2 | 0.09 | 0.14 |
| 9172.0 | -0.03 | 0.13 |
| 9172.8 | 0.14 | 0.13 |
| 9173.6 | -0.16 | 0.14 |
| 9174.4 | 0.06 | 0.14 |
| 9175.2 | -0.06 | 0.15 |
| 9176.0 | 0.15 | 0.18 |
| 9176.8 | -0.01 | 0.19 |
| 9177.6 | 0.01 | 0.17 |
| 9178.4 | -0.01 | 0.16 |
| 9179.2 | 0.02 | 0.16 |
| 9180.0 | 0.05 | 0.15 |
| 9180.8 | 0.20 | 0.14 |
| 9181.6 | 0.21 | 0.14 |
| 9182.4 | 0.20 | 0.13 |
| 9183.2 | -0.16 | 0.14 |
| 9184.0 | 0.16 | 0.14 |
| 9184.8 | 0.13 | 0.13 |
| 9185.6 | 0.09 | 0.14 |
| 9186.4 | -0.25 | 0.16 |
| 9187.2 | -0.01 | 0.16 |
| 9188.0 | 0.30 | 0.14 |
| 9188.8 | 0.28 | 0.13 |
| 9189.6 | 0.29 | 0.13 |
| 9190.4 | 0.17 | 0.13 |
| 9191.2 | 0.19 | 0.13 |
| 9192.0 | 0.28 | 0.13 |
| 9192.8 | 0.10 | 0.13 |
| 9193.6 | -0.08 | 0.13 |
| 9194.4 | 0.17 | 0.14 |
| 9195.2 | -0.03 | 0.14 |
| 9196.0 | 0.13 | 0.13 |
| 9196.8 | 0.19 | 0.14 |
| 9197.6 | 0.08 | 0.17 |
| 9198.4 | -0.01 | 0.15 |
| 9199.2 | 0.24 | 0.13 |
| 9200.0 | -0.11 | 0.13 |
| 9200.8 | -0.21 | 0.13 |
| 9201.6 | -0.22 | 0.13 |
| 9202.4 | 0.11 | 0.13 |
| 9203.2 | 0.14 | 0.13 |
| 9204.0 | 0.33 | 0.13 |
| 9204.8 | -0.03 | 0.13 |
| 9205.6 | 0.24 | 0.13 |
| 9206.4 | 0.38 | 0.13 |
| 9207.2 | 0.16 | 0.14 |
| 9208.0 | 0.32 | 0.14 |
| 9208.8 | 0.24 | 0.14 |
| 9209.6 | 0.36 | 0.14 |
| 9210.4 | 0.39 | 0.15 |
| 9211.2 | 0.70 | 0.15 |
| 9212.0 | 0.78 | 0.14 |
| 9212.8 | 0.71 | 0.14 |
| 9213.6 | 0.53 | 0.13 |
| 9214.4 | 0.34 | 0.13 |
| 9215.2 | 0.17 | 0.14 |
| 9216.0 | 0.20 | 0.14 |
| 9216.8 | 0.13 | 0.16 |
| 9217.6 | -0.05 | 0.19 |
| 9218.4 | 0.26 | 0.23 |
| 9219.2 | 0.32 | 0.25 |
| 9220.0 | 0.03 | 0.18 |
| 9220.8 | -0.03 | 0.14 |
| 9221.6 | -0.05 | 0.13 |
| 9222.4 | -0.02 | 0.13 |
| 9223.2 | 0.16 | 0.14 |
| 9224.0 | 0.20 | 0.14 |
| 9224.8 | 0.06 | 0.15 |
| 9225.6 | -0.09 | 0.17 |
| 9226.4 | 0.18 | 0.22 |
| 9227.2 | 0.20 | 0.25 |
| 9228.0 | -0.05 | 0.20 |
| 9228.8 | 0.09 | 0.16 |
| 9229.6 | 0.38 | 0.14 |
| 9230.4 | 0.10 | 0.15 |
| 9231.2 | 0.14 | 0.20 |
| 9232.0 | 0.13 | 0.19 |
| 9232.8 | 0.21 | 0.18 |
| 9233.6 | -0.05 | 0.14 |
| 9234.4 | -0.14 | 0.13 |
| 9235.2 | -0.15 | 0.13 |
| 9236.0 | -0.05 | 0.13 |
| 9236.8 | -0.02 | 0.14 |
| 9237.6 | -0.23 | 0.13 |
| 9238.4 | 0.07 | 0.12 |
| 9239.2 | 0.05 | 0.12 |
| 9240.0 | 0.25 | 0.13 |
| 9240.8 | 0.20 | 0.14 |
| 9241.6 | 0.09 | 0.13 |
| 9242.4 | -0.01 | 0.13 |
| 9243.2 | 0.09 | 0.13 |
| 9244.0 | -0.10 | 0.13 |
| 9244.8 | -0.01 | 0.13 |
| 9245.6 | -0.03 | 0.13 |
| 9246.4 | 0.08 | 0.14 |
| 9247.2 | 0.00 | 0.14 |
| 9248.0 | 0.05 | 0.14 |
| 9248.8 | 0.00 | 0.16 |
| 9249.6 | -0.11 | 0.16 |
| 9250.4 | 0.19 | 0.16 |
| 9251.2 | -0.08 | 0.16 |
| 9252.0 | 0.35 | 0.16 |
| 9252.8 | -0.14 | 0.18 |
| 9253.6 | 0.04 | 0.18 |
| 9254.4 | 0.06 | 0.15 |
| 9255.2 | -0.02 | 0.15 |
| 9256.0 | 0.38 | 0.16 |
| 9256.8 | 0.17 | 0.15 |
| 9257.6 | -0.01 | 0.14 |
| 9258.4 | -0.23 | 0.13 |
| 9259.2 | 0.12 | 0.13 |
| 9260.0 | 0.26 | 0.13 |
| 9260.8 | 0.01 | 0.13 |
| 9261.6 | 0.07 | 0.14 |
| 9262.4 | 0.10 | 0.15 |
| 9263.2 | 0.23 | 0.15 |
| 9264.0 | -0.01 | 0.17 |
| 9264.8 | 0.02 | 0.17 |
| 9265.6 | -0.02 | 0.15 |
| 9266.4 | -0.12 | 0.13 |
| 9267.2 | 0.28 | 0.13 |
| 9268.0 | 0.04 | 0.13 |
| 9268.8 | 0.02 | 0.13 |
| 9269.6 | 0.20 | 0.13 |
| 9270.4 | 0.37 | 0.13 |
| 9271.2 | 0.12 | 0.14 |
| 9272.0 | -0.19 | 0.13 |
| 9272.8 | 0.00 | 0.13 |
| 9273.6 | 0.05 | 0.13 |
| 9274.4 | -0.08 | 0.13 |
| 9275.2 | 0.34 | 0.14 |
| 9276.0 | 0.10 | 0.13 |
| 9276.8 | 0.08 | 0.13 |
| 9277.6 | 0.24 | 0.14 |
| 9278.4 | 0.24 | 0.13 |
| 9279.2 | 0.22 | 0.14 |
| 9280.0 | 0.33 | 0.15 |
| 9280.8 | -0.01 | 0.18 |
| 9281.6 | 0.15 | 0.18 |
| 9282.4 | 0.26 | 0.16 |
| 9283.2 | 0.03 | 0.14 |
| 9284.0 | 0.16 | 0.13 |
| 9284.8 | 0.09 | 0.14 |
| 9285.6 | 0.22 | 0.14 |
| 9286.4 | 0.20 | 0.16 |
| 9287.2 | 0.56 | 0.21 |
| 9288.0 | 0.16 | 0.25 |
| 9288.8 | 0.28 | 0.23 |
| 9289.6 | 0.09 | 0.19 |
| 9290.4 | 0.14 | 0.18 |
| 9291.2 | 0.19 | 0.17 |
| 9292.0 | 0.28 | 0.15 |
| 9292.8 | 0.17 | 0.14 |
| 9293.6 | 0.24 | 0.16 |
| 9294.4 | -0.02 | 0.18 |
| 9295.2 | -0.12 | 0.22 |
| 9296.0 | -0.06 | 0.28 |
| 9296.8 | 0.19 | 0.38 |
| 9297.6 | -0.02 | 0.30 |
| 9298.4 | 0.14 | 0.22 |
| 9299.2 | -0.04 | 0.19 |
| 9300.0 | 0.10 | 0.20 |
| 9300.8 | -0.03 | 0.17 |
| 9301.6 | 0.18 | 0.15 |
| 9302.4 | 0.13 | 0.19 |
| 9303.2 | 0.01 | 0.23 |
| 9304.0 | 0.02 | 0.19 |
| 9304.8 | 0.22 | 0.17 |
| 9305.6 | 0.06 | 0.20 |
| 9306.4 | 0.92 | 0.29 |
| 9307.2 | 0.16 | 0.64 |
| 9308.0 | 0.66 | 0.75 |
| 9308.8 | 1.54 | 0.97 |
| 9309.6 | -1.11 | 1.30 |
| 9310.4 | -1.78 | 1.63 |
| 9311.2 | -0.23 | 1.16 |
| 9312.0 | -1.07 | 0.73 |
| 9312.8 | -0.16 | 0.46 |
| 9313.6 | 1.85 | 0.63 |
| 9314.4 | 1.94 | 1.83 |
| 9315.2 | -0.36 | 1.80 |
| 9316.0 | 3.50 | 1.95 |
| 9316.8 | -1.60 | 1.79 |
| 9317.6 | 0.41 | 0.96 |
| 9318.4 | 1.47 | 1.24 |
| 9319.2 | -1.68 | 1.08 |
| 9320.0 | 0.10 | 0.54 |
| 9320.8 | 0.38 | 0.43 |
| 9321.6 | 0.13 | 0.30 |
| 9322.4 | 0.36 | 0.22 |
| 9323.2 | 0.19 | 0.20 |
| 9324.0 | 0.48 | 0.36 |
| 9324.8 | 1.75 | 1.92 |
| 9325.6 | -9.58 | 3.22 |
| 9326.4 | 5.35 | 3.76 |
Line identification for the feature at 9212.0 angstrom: H-beta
